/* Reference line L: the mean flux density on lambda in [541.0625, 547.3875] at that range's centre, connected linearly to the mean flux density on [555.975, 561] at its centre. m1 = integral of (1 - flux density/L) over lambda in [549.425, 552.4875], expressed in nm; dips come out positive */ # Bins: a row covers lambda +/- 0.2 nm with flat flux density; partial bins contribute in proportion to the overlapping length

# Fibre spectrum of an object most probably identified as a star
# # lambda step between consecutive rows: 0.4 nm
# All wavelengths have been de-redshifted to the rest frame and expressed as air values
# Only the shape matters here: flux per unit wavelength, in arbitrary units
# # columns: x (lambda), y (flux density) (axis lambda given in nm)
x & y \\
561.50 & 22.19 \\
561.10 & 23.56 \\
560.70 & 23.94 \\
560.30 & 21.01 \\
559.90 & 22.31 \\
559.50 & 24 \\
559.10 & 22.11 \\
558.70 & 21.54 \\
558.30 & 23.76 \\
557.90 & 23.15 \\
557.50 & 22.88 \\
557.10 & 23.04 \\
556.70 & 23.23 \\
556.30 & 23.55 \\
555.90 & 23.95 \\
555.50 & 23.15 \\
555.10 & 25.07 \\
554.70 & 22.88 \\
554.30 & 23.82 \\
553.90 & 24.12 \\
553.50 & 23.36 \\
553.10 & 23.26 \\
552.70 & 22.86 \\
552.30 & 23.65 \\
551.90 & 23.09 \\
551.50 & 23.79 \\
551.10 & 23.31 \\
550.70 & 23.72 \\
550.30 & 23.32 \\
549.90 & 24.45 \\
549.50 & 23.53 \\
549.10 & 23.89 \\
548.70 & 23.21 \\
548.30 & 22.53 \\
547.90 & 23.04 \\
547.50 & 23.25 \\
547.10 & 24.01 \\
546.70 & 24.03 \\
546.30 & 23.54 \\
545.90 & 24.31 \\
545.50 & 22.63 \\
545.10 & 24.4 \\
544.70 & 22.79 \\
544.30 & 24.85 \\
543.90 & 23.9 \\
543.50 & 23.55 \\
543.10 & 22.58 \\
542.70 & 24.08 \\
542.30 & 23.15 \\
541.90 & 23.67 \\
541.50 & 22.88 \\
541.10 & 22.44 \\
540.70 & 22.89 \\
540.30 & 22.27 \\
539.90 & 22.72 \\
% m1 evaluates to -0.05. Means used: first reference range 23.6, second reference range 22.9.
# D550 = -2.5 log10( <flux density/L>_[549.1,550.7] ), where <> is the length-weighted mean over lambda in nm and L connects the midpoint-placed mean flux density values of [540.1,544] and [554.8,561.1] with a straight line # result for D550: -0.03 mag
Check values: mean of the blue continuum 23.1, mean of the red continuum 23.1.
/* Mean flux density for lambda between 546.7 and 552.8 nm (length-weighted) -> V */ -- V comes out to 23.5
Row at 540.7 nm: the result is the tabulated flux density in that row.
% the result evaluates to 22.89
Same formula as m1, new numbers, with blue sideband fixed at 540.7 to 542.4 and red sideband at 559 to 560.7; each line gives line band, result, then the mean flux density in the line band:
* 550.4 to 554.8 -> -0.14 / 23.5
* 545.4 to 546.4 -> -0.03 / 23.6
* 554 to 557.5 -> -0.14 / 23.6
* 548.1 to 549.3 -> -0.02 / 23.2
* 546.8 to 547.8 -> -0.03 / 23.6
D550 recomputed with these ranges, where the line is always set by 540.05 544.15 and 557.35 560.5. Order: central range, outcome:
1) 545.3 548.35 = -0.02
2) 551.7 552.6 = -0.02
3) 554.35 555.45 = -0.05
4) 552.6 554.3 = -0.03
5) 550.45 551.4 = -0.03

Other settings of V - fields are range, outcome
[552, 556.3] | 23.6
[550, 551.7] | 23.6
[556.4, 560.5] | 22.7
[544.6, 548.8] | 23.5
